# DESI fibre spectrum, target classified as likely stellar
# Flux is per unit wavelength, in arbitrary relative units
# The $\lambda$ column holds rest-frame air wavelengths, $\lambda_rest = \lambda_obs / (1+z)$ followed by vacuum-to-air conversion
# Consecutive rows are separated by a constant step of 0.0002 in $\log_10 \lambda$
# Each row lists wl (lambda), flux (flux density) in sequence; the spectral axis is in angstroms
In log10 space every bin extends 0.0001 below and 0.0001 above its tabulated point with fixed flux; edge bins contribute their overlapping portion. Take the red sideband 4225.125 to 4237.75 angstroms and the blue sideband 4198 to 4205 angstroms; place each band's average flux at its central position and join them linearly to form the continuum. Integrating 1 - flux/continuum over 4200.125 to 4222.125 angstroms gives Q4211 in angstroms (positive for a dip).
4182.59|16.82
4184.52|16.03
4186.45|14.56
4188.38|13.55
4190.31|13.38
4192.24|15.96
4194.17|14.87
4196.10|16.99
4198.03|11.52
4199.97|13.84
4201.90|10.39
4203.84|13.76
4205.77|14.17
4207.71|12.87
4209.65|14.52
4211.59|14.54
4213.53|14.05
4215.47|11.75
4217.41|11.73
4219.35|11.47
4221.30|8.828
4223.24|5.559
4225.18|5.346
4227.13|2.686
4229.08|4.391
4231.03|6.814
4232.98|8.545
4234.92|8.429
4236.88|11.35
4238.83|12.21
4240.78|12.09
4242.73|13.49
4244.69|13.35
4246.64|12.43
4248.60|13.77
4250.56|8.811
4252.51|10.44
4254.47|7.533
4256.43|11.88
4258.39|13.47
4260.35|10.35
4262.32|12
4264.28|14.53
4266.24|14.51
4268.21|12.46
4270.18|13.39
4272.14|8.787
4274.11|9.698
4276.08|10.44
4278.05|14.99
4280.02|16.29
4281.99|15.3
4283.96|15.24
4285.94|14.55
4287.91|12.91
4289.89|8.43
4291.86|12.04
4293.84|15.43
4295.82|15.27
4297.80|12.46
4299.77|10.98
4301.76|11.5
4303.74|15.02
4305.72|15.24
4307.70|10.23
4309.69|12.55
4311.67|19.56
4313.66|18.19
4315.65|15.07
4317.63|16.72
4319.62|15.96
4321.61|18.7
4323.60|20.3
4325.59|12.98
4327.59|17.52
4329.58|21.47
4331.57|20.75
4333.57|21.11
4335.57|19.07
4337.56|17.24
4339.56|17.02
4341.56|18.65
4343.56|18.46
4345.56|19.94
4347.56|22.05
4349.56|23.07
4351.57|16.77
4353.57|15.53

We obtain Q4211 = -4.0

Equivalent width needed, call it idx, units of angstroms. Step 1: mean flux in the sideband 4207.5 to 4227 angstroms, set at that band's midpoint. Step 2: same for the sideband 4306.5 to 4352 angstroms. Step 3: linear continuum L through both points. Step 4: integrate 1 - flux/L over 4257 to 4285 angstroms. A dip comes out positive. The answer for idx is 2.4 angstroms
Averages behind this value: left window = 10.6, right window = 18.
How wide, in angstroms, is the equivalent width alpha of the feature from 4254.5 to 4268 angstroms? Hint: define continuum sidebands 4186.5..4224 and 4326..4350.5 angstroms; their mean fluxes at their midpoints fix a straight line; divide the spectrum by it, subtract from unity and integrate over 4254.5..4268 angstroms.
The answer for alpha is 2.8 angstroms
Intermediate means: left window 12.9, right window 19.5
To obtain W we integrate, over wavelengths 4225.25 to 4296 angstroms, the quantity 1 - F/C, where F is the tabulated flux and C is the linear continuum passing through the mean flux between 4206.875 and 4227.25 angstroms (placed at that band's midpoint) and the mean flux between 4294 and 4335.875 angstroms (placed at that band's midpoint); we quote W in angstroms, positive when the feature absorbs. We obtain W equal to 8.97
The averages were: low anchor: 10.6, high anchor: 16.2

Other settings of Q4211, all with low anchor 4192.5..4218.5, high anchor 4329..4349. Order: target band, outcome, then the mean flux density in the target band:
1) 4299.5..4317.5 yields 3.7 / 14.5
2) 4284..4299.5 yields 3.9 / 13.1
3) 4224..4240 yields 7.9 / 7.51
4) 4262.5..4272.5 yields 2.1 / 12.9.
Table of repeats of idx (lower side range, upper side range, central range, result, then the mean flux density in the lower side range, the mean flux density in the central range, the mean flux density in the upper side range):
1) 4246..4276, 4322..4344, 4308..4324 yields 0.2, 11.6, 16.7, 18.6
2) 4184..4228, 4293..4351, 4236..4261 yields 4.2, 12.3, 11.6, 17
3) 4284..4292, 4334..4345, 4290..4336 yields -1.4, 12.4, 15.8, 18.3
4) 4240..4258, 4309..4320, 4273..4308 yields 3.6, 11.6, 13.2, 16.5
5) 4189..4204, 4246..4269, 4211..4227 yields 4.0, 13.8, 9.9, 11.8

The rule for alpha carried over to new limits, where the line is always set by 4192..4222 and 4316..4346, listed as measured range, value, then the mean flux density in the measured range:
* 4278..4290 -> 1.5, 14.3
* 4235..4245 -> 1.7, 12.1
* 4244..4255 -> 2.8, 11.1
